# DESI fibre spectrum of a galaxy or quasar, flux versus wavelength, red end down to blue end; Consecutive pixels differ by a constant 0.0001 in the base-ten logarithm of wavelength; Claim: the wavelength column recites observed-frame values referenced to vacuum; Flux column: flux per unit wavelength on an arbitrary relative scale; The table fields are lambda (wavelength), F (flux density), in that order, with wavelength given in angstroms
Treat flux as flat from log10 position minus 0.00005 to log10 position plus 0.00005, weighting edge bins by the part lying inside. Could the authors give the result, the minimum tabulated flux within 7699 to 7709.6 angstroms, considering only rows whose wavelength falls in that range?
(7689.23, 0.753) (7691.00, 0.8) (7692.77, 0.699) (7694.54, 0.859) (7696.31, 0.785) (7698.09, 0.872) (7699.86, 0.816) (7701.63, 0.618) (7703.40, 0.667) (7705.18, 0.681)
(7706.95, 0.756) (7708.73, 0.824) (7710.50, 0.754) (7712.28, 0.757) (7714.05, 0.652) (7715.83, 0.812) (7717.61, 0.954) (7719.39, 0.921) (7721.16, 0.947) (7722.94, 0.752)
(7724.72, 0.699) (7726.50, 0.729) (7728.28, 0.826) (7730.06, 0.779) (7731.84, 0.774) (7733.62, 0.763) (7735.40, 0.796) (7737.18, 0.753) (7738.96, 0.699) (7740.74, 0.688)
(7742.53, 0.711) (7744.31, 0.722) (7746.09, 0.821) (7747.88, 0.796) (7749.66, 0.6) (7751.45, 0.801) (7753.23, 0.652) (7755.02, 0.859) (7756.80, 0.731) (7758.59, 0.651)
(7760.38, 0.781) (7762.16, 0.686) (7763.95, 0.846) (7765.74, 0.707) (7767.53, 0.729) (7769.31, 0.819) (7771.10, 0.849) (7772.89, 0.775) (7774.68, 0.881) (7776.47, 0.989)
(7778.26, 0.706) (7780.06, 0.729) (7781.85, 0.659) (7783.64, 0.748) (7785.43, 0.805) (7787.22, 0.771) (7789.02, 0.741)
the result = 0.618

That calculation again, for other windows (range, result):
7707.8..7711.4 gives 0.754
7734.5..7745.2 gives 0.688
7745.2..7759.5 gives 0.6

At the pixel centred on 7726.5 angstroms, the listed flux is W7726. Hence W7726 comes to 0.729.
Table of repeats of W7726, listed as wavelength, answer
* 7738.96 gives 0.699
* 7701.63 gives 0.618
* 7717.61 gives 0.954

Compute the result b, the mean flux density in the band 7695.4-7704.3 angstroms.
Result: 0.752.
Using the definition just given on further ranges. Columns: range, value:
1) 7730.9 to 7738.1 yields 0.772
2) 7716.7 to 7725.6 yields 0.854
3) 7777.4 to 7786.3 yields 0.729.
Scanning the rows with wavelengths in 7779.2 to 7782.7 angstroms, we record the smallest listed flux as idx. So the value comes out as 0.659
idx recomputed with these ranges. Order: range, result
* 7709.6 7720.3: 0.652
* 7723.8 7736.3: 0.699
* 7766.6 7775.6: 0.729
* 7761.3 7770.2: 0.686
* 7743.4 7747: 0.722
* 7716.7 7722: 0.921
